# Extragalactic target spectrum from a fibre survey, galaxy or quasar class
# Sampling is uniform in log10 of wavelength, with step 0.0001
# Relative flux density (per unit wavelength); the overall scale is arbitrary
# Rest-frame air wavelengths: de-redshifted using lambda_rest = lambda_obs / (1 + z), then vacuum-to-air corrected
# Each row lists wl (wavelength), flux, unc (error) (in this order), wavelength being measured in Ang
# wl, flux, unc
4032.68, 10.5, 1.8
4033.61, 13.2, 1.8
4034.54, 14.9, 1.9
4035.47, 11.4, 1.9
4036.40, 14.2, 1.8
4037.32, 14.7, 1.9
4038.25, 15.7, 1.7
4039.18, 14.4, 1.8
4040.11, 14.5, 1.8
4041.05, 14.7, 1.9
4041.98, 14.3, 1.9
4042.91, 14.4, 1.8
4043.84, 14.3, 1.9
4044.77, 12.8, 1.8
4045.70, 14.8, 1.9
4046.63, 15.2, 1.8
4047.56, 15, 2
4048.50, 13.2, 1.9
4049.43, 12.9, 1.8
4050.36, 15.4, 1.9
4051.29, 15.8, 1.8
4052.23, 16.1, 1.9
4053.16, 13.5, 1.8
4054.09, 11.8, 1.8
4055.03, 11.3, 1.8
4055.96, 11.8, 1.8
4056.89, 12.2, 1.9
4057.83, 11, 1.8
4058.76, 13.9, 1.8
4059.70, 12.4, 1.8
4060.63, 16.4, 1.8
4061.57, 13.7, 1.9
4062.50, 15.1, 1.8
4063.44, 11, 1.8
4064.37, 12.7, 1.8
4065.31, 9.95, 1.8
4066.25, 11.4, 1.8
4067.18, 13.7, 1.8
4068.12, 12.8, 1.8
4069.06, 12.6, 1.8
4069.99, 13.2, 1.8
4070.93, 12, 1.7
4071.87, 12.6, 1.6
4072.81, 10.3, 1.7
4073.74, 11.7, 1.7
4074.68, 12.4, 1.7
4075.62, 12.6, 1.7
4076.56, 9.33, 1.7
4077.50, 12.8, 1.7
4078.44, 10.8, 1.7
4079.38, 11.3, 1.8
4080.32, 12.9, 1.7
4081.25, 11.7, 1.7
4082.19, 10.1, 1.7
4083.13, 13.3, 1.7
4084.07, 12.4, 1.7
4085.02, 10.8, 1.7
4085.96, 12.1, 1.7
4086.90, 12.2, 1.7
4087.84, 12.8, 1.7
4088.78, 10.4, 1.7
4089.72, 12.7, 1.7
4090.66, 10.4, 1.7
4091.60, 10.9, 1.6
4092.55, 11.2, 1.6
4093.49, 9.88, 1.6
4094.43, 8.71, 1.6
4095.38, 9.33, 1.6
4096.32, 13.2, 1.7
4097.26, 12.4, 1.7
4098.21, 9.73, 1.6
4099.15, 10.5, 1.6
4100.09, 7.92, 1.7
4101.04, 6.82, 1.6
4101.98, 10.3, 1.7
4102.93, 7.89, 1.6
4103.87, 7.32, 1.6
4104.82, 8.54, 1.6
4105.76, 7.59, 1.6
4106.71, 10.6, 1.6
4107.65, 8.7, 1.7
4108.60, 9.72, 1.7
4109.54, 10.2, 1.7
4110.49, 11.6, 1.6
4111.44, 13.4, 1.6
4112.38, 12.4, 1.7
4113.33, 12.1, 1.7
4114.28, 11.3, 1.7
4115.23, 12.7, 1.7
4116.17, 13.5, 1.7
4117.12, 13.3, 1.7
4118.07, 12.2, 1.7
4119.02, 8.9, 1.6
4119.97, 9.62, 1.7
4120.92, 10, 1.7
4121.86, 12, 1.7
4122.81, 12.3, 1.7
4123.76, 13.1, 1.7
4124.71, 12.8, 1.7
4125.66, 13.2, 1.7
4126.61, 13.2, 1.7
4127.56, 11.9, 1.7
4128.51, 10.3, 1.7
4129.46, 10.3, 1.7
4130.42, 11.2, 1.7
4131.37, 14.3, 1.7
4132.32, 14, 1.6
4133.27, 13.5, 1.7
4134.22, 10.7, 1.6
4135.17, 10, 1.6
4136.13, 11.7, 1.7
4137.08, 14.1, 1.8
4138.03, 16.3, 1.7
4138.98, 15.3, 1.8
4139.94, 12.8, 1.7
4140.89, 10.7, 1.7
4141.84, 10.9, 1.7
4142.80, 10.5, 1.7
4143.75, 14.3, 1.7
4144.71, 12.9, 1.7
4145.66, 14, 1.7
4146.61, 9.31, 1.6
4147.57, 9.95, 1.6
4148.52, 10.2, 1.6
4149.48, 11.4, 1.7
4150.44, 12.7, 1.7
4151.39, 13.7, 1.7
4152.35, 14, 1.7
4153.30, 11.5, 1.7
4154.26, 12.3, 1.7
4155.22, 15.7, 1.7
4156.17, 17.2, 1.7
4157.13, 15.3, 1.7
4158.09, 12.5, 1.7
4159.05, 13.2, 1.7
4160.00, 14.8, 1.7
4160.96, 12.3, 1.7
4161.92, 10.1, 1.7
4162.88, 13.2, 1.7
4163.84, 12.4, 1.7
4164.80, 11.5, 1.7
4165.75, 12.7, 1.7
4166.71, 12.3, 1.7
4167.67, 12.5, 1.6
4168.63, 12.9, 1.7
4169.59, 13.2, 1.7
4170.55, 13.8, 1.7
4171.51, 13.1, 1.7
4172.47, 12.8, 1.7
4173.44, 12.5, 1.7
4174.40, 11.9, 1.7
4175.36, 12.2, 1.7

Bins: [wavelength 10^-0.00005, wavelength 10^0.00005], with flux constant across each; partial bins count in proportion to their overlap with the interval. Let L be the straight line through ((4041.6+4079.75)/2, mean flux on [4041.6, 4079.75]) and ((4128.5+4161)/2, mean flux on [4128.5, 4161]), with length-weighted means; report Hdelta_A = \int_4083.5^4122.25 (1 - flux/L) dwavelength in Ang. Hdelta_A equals 6.4 Ang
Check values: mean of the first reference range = 12.9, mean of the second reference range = 12.7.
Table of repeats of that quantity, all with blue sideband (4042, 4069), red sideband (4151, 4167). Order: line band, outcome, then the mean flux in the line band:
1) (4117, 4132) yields 1.70 Ang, 11.8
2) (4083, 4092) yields 1.07 Ang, 11.8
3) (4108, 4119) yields 1.18 Ang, 11.9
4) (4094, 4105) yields 3.22 Ang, 9.41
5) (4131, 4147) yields 0.71 Ang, 12.7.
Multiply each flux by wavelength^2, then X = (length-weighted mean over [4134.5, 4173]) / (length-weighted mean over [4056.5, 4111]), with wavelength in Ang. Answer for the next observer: 1.2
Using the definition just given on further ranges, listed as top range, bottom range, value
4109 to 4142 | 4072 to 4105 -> 1.15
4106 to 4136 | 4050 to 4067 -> 0.92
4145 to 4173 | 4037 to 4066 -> 0.98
